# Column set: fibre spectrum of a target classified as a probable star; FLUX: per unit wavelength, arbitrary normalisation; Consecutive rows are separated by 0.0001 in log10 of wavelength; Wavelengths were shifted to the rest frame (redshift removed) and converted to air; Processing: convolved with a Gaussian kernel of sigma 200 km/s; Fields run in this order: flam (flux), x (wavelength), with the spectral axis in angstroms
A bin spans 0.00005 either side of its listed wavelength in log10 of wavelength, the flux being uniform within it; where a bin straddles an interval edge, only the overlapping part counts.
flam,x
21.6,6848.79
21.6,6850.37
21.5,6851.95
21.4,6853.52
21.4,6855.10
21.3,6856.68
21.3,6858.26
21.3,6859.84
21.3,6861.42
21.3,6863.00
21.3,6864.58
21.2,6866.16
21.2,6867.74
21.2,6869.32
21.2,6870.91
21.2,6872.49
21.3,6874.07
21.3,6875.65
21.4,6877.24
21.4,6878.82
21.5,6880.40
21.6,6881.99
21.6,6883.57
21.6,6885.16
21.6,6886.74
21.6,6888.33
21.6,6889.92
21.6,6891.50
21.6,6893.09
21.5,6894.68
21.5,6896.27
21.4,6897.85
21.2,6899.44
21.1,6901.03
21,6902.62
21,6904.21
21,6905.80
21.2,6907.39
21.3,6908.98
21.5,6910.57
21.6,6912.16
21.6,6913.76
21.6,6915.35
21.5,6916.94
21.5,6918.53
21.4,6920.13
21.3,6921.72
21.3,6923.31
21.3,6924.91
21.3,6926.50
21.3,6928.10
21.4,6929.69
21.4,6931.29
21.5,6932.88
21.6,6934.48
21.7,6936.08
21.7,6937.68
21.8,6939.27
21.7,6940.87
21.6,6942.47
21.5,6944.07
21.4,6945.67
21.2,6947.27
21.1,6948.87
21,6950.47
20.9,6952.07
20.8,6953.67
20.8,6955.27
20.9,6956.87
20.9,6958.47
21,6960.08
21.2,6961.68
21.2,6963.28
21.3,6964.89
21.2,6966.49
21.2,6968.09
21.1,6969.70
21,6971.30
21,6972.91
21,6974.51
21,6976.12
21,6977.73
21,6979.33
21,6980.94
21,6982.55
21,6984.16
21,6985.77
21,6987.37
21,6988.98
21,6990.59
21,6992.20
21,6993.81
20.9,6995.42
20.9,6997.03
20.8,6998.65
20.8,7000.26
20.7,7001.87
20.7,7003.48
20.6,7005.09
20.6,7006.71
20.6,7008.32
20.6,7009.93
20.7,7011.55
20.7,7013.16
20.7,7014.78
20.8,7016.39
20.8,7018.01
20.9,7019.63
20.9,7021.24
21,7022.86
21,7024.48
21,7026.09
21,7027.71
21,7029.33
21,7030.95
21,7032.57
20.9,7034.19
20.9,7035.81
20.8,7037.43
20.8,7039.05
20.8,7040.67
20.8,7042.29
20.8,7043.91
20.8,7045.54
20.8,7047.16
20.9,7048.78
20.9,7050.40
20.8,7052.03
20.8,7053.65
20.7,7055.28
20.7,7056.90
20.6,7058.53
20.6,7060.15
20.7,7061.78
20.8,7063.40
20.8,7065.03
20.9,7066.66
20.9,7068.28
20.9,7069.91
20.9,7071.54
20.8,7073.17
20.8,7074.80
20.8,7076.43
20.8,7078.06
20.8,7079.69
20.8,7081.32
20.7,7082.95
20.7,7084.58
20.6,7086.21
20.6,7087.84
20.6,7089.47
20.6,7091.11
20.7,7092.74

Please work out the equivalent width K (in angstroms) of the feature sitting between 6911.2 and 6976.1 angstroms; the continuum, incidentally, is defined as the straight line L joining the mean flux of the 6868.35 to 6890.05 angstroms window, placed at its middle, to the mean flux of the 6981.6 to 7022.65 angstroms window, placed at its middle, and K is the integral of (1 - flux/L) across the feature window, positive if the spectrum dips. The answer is -0.55 angstroms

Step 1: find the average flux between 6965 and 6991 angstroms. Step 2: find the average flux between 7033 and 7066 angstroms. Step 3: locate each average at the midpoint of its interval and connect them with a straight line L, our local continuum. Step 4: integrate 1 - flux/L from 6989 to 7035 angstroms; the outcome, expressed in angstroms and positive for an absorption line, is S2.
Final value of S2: 0.2 angstroms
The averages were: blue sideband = 21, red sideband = 20.8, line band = 20.8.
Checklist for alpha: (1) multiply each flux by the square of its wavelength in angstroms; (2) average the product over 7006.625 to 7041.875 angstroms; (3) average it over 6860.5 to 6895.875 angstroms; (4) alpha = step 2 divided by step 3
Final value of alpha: 1.02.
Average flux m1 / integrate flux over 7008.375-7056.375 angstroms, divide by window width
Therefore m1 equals 20.8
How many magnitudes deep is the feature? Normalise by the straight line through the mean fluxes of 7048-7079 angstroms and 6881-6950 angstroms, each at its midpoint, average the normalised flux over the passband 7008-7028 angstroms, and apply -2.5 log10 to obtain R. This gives 0.01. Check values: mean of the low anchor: 21.4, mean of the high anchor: 20.8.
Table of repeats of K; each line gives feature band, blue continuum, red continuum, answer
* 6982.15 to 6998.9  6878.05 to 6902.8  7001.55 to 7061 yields 0.0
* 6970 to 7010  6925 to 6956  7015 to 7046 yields 0.4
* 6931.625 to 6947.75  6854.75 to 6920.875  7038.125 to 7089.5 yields -0.3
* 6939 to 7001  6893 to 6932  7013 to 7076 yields 0.1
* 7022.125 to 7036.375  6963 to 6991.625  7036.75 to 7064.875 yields -0.1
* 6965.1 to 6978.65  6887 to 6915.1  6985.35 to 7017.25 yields -0.1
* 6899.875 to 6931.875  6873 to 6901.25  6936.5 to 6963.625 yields 0.0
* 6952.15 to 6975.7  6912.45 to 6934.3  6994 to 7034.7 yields 0.1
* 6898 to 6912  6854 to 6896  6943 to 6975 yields 0.1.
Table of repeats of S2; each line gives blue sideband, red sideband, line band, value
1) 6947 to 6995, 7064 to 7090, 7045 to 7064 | 0.1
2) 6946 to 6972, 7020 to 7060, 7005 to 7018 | 0.2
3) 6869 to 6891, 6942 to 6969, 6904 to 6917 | 0.0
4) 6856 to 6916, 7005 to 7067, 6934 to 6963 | -0.2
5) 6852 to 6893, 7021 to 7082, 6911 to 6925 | -0.1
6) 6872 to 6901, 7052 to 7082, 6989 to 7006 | 0.2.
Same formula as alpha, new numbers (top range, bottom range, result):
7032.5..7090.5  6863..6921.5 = 1.02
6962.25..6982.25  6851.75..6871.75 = 1.02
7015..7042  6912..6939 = 1.00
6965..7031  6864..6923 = 1.01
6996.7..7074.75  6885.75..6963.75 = 1.01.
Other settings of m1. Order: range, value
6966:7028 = 20.9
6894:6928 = 21.3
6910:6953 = 21.4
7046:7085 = 20.8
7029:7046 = 20.9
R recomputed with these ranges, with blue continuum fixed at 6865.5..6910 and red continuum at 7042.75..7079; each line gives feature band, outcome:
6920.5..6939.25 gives -0.01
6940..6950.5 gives -0.01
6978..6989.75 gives 0.00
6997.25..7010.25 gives 0.02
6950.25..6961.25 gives 0.01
